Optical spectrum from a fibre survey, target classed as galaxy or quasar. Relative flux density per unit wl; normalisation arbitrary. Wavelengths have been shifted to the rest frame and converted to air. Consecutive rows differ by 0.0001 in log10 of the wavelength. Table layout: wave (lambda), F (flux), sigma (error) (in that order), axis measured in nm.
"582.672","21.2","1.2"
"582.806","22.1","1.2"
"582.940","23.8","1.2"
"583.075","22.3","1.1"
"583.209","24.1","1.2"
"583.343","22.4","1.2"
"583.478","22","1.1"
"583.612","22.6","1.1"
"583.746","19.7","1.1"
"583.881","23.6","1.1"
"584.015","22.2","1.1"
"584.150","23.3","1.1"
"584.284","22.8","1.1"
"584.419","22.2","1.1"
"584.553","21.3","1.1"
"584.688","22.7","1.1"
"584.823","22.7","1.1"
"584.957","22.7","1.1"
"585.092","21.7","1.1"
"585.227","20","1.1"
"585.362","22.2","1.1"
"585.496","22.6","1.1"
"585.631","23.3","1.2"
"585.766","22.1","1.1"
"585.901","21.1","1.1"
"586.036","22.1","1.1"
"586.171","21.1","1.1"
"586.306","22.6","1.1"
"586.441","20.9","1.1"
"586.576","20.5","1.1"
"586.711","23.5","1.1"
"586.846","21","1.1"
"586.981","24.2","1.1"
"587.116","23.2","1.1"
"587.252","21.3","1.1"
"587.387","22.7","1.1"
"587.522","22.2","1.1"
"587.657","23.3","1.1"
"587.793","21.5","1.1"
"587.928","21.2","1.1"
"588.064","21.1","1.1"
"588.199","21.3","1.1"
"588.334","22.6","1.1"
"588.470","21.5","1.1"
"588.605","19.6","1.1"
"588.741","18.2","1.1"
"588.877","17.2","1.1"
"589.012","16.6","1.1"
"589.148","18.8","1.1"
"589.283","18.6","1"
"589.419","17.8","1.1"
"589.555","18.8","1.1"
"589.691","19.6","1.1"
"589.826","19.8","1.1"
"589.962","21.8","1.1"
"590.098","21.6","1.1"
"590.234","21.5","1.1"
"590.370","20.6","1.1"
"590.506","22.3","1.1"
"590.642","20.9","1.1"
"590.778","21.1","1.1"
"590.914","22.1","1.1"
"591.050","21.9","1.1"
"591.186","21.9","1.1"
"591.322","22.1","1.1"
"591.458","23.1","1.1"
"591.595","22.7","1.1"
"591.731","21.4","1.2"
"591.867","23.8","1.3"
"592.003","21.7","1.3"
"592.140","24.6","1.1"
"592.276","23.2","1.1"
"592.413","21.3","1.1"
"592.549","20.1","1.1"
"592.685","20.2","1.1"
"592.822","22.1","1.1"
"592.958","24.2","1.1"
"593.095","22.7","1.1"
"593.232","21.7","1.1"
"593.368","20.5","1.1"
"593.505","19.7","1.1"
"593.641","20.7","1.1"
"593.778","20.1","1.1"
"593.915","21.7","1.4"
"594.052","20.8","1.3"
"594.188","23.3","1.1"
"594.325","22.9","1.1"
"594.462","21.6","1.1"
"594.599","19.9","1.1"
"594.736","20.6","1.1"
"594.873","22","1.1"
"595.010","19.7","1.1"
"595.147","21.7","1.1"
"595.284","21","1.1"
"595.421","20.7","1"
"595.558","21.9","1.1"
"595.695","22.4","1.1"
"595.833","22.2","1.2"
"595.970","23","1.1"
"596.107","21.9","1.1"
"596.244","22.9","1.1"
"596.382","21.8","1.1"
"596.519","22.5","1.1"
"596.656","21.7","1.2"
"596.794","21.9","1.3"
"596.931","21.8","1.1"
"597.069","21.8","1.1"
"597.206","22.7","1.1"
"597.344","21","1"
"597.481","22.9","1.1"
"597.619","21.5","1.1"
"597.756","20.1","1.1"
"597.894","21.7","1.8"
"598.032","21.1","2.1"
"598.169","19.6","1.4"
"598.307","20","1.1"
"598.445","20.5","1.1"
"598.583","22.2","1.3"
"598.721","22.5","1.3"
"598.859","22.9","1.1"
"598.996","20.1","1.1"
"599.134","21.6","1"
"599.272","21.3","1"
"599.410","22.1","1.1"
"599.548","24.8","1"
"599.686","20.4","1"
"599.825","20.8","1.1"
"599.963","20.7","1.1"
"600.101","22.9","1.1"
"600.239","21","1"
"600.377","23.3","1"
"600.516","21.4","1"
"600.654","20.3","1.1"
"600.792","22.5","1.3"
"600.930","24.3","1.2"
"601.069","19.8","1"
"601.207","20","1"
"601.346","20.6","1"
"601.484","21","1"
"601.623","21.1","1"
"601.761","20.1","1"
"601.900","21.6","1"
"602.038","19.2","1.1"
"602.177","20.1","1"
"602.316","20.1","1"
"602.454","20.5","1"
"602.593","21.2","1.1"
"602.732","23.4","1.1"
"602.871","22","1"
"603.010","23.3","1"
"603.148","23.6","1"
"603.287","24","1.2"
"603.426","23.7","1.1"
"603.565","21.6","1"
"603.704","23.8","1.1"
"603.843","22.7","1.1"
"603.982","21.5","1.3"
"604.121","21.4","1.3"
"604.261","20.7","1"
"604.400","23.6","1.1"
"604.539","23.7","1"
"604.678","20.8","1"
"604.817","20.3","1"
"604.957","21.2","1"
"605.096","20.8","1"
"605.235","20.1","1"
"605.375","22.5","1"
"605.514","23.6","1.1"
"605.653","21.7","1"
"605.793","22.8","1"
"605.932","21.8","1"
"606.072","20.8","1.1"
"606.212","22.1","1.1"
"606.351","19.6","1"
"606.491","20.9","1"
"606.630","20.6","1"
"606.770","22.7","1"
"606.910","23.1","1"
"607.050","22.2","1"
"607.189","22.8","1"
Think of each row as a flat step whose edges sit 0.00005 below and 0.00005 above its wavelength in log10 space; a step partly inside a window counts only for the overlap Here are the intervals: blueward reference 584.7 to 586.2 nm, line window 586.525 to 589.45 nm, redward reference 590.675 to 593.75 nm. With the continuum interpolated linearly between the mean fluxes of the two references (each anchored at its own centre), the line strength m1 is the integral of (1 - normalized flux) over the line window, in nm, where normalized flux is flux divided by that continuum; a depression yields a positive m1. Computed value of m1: 0.15 nm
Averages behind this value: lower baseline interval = 22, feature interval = 20.9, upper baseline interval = 21.9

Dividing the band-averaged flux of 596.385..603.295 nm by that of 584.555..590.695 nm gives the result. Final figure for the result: 1.02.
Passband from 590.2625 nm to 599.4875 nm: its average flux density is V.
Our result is 21.7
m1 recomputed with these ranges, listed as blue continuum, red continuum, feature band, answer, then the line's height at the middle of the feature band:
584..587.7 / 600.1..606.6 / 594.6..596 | 0.032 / 21.9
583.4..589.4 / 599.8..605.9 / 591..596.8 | -0.055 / 21.6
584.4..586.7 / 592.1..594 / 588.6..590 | 0.196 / 21.7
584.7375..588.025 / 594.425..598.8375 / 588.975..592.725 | 0.123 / 21.8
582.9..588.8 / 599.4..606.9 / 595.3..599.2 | 0.025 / 21.8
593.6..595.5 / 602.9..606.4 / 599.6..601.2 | 0.012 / 21.7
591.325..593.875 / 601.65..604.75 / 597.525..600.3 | 0.064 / 21.9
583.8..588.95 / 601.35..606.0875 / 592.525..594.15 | 0.039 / 21.8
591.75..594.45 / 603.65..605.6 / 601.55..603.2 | 0.042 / 21.9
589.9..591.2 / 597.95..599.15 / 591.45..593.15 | -0.071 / 21.5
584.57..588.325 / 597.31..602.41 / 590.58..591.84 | -0.013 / 21.8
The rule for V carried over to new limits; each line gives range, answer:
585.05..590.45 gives 21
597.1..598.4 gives 21.2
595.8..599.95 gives 21.7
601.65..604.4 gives 21.9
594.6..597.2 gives 21.7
